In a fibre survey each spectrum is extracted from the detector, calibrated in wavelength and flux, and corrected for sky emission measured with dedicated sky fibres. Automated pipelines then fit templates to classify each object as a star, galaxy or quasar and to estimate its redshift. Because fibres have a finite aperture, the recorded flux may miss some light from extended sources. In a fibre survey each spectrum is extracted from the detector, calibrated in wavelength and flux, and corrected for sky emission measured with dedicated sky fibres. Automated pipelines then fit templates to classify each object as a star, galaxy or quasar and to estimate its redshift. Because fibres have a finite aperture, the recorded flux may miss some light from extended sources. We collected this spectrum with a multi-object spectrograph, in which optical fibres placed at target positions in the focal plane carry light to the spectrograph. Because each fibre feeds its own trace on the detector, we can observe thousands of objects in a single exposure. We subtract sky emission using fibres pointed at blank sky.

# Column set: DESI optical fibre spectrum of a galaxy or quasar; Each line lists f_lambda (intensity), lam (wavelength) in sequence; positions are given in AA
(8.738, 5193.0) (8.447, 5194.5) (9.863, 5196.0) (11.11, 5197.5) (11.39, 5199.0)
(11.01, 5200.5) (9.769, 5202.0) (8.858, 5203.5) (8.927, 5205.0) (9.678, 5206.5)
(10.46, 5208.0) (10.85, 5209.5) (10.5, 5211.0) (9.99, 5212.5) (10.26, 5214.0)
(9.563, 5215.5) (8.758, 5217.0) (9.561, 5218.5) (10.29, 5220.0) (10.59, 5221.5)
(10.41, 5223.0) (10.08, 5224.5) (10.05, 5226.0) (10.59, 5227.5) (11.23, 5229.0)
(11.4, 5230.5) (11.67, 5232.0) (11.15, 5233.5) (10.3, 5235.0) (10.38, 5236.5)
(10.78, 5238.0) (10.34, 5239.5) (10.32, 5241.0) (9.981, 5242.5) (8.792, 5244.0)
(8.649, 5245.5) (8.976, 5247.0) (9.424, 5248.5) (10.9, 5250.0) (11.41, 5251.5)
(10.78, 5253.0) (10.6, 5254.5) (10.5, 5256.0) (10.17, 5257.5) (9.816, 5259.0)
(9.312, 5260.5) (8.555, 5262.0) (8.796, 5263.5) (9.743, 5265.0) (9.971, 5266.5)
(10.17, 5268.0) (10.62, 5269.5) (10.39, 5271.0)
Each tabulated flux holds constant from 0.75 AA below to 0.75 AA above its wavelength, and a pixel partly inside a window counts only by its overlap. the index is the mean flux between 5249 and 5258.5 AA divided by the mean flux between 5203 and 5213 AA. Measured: 1.1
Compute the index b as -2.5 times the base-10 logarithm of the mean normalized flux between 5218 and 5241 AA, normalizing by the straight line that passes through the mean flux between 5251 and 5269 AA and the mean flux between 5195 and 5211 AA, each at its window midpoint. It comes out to -0.05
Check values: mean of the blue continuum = 10.2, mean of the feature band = 10.6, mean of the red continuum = 9.97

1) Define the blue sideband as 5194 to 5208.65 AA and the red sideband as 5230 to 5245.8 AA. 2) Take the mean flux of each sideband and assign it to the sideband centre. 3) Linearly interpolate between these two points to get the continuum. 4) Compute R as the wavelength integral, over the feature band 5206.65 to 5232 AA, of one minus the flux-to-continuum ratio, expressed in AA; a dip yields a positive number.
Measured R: -0.4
